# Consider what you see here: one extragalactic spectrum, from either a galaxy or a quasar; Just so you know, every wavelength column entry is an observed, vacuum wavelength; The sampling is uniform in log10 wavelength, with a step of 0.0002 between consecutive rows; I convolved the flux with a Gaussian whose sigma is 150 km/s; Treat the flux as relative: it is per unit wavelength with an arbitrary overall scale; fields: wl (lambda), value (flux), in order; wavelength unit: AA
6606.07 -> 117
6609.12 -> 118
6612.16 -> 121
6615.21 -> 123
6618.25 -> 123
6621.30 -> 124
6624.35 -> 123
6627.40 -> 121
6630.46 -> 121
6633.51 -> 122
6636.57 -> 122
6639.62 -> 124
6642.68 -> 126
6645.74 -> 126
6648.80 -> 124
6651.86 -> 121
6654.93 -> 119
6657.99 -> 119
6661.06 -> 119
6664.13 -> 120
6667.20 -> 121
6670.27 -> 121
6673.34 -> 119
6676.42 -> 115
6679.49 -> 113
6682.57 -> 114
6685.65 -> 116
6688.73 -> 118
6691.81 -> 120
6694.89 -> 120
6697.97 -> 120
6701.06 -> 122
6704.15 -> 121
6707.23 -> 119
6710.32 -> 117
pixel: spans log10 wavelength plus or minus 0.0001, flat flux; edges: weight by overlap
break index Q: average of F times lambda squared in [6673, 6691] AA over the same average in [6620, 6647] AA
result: 1.0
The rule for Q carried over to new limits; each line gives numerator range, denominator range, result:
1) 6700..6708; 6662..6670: 1.01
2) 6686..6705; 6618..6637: 1.00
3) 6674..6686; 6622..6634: 0.96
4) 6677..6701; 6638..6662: 0.97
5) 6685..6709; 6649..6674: 1.01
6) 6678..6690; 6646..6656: 0.95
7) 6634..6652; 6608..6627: 1.02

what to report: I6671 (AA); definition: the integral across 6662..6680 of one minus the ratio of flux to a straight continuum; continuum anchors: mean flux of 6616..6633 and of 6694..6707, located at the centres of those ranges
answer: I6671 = 0.4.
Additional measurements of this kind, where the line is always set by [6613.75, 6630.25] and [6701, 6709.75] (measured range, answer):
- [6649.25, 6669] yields 0.2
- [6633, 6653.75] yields -0.3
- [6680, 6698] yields 0.5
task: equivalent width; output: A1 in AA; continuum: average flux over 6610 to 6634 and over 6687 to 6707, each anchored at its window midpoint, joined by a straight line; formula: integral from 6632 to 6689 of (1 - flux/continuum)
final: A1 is 0.5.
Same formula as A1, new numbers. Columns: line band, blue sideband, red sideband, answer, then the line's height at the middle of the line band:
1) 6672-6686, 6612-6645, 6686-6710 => 0.6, 121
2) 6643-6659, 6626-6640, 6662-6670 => -0.1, 121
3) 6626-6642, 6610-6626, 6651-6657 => -0.1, 121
